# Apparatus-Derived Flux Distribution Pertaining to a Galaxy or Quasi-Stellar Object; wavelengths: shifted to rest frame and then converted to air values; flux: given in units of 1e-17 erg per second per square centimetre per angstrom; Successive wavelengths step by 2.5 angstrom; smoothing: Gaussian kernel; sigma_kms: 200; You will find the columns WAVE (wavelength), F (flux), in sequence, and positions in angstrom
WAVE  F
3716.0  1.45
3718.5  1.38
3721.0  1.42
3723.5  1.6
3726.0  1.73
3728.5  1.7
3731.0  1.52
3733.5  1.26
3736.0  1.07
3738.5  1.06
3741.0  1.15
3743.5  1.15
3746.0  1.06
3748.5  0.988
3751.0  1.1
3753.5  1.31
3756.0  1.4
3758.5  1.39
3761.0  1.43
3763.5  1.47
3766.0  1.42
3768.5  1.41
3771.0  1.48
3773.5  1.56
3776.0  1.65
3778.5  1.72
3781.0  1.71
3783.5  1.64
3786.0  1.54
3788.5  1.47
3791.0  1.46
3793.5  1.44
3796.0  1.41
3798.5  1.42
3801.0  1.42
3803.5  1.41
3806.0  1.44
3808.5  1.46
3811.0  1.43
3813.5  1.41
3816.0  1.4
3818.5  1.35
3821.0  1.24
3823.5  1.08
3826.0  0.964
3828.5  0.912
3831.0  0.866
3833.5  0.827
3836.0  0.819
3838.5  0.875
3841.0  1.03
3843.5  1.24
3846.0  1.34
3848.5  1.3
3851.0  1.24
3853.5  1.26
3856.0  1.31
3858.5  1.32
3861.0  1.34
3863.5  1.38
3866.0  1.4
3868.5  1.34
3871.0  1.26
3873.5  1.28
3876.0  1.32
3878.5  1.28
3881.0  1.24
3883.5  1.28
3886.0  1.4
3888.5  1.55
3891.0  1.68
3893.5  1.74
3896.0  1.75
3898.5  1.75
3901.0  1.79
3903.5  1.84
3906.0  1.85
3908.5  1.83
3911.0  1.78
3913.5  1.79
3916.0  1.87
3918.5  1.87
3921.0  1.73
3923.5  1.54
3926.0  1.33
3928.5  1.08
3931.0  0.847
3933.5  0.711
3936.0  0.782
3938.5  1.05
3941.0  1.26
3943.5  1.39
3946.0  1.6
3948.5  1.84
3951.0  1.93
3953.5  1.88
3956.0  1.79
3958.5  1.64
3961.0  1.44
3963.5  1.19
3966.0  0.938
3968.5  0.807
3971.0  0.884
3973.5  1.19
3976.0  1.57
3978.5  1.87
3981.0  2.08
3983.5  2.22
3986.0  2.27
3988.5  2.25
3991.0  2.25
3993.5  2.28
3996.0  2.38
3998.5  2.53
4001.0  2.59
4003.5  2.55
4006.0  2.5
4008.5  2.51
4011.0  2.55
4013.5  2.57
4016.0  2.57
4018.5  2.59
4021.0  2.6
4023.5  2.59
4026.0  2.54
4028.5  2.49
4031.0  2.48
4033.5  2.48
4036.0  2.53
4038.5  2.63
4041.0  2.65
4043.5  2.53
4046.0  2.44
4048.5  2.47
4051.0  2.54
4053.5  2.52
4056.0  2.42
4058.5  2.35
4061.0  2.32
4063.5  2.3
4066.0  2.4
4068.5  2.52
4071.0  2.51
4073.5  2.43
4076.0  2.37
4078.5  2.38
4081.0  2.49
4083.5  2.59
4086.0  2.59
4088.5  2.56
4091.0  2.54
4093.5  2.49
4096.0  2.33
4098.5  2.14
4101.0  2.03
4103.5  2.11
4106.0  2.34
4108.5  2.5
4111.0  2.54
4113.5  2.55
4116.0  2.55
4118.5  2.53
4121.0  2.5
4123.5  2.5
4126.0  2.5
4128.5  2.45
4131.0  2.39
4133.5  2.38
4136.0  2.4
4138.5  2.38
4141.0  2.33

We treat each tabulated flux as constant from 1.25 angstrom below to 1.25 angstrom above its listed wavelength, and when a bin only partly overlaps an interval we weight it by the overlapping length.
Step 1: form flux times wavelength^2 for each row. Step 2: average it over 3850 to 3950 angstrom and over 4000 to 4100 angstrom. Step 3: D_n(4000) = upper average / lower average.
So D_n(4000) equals 1.9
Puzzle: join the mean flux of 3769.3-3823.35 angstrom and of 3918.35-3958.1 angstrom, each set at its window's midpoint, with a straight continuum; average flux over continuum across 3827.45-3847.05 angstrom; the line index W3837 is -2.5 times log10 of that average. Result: 0.42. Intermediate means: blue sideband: 1.47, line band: 0.986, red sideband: 1.41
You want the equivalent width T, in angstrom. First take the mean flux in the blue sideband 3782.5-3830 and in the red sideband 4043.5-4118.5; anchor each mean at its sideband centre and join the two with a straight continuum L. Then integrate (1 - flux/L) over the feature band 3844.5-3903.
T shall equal 7.4 angstrom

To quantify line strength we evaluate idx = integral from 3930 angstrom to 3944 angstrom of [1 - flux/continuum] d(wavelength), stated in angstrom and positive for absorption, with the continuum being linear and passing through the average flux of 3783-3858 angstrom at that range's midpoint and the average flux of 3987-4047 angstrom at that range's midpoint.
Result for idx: 7.1 angstrom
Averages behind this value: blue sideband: 1.26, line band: 0.989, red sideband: 2.5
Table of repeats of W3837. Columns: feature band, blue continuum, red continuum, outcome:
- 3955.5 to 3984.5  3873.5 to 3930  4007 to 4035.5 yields 0.42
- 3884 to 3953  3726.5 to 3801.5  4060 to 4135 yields 0.21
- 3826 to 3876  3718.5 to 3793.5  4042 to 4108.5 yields 0.41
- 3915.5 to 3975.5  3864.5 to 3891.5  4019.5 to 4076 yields 0.30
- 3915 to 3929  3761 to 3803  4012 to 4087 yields 0.26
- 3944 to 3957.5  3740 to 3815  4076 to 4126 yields 0.10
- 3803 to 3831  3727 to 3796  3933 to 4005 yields 0.17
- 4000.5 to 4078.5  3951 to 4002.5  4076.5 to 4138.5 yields -0.19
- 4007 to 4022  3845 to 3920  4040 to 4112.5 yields -0.20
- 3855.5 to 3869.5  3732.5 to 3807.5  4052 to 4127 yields 0.24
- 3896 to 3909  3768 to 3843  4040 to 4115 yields -0.05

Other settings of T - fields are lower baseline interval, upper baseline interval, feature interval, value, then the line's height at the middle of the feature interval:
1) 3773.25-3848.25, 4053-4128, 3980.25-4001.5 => -2.9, 2.03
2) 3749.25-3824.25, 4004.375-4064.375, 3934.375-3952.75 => 6.2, 2.11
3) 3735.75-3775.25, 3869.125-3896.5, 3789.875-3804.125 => -1.0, 1.33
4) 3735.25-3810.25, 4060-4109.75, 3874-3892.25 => 3.8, 1.75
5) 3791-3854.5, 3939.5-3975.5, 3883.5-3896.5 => -2.6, 1.32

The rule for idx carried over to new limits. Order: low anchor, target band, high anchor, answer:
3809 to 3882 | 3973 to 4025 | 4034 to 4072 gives -4.2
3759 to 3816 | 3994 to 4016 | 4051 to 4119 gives -3.5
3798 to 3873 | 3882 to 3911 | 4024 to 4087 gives -1.8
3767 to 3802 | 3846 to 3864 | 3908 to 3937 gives 2.0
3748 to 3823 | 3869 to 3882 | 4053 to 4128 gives 3.4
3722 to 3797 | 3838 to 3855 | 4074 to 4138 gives 4.8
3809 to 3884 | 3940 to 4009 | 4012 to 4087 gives 6.8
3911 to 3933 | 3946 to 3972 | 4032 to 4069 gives 4.6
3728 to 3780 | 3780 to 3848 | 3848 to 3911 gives 6.0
